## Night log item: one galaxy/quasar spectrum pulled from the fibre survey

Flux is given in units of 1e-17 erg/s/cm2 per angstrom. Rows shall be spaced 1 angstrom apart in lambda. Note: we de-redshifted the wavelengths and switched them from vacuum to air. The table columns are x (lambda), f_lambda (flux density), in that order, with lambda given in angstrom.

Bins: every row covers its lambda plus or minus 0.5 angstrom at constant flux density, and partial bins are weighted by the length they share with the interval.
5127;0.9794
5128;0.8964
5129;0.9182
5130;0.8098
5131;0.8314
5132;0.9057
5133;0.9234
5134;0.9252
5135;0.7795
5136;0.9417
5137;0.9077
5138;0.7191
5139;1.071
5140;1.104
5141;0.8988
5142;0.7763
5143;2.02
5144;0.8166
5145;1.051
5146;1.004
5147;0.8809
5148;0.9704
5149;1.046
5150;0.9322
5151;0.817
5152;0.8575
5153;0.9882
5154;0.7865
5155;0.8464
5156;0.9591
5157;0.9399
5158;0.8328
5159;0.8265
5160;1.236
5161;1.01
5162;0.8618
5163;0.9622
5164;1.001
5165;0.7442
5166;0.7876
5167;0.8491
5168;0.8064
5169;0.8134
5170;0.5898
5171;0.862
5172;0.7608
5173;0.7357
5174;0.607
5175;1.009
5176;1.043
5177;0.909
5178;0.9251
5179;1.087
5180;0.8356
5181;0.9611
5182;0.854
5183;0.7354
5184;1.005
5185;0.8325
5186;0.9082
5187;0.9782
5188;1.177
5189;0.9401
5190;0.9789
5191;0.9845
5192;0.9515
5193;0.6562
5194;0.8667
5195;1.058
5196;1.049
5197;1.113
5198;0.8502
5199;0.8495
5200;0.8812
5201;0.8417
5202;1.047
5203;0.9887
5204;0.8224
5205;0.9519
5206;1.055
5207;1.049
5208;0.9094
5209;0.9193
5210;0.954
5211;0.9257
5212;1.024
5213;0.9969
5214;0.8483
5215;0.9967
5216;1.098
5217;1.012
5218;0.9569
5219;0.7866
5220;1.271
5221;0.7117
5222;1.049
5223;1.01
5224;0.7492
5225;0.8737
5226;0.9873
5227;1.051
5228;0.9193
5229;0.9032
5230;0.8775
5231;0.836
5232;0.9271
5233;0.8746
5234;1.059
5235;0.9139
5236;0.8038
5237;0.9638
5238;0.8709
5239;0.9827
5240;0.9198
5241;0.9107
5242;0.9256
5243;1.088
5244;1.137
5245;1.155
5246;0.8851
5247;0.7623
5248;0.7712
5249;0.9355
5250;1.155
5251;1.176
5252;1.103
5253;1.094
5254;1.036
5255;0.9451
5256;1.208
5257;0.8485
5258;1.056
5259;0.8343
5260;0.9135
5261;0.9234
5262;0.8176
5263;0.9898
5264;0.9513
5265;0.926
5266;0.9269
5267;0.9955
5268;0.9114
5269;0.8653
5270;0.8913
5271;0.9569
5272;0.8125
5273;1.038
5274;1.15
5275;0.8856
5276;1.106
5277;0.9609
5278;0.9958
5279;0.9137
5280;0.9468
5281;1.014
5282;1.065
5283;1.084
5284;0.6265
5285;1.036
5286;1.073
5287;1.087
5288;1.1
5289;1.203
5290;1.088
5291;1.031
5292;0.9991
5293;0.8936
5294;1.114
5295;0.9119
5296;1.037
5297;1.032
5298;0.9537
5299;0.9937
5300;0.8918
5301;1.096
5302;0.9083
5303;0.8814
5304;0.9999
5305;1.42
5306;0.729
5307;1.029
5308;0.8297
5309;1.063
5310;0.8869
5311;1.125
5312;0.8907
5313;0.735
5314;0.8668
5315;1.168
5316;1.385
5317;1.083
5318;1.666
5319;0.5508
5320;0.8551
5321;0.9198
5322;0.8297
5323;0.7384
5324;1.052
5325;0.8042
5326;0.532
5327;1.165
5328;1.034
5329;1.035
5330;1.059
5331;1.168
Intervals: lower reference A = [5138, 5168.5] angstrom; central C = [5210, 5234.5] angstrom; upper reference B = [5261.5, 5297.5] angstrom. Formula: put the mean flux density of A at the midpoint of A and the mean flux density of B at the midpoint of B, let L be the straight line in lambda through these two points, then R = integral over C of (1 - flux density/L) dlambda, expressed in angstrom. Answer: 0.6 angstrom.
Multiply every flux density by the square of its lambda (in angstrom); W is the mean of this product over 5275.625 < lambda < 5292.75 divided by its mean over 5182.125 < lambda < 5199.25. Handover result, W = 1.1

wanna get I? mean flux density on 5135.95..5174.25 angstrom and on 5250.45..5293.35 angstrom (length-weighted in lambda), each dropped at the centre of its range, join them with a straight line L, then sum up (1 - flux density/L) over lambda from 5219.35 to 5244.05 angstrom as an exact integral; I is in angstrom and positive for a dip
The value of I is 0.6 angstrom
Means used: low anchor 0.915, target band 0.94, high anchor 0.988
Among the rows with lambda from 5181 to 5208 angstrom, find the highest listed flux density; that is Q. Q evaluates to 1.177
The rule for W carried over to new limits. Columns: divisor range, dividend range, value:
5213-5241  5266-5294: 1.08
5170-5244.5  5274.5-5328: 1.10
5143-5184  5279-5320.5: 1.17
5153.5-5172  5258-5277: 1.13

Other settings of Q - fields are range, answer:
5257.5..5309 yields 1.42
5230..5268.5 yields 1.208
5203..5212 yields 1.055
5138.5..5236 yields 2.02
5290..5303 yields 1.114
